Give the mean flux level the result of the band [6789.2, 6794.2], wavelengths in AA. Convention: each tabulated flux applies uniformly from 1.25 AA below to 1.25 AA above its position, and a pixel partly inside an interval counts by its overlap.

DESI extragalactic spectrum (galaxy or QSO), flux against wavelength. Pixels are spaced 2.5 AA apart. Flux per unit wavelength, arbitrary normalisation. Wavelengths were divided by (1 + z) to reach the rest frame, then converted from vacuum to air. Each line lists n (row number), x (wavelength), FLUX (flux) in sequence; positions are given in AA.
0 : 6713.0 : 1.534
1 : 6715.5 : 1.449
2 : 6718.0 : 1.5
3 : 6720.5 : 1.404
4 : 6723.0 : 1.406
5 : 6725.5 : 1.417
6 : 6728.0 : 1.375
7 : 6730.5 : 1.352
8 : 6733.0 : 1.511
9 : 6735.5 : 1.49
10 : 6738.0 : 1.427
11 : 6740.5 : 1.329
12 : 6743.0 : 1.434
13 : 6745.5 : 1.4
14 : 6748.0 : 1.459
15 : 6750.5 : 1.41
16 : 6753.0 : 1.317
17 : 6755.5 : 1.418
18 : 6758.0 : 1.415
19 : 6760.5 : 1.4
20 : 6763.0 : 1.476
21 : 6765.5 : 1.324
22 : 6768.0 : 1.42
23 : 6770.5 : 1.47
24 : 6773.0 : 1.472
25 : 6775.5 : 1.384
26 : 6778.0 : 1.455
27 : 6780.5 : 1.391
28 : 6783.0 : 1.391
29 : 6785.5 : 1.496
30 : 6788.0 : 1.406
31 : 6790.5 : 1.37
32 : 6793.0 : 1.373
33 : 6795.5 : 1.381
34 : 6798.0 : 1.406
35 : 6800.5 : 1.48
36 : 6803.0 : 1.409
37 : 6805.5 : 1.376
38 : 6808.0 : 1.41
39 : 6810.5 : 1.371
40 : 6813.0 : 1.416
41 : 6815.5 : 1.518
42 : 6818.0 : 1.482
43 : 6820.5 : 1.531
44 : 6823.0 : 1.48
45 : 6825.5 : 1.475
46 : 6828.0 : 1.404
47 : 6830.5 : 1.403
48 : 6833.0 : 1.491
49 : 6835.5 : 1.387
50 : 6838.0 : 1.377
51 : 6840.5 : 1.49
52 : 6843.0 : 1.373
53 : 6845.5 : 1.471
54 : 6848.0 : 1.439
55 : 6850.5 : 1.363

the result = 1.37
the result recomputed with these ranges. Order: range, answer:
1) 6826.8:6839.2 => 1.41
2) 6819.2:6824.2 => 1.51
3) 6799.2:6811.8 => 1.41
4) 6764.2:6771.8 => 1.41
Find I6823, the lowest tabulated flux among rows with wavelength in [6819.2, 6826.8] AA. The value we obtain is 1.475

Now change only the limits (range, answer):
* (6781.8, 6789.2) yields 1.391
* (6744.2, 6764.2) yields 1.317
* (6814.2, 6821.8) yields 1.482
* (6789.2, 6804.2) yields 1.37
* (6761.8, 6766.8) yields 1.324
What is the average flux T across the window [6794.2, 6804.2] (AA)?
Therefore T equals 1.42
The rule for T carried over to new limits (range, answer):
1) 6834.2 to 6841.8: 1.42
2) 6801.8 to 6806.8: 1.39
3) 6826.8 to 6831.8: 1.4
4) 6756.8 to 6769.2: 1.41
